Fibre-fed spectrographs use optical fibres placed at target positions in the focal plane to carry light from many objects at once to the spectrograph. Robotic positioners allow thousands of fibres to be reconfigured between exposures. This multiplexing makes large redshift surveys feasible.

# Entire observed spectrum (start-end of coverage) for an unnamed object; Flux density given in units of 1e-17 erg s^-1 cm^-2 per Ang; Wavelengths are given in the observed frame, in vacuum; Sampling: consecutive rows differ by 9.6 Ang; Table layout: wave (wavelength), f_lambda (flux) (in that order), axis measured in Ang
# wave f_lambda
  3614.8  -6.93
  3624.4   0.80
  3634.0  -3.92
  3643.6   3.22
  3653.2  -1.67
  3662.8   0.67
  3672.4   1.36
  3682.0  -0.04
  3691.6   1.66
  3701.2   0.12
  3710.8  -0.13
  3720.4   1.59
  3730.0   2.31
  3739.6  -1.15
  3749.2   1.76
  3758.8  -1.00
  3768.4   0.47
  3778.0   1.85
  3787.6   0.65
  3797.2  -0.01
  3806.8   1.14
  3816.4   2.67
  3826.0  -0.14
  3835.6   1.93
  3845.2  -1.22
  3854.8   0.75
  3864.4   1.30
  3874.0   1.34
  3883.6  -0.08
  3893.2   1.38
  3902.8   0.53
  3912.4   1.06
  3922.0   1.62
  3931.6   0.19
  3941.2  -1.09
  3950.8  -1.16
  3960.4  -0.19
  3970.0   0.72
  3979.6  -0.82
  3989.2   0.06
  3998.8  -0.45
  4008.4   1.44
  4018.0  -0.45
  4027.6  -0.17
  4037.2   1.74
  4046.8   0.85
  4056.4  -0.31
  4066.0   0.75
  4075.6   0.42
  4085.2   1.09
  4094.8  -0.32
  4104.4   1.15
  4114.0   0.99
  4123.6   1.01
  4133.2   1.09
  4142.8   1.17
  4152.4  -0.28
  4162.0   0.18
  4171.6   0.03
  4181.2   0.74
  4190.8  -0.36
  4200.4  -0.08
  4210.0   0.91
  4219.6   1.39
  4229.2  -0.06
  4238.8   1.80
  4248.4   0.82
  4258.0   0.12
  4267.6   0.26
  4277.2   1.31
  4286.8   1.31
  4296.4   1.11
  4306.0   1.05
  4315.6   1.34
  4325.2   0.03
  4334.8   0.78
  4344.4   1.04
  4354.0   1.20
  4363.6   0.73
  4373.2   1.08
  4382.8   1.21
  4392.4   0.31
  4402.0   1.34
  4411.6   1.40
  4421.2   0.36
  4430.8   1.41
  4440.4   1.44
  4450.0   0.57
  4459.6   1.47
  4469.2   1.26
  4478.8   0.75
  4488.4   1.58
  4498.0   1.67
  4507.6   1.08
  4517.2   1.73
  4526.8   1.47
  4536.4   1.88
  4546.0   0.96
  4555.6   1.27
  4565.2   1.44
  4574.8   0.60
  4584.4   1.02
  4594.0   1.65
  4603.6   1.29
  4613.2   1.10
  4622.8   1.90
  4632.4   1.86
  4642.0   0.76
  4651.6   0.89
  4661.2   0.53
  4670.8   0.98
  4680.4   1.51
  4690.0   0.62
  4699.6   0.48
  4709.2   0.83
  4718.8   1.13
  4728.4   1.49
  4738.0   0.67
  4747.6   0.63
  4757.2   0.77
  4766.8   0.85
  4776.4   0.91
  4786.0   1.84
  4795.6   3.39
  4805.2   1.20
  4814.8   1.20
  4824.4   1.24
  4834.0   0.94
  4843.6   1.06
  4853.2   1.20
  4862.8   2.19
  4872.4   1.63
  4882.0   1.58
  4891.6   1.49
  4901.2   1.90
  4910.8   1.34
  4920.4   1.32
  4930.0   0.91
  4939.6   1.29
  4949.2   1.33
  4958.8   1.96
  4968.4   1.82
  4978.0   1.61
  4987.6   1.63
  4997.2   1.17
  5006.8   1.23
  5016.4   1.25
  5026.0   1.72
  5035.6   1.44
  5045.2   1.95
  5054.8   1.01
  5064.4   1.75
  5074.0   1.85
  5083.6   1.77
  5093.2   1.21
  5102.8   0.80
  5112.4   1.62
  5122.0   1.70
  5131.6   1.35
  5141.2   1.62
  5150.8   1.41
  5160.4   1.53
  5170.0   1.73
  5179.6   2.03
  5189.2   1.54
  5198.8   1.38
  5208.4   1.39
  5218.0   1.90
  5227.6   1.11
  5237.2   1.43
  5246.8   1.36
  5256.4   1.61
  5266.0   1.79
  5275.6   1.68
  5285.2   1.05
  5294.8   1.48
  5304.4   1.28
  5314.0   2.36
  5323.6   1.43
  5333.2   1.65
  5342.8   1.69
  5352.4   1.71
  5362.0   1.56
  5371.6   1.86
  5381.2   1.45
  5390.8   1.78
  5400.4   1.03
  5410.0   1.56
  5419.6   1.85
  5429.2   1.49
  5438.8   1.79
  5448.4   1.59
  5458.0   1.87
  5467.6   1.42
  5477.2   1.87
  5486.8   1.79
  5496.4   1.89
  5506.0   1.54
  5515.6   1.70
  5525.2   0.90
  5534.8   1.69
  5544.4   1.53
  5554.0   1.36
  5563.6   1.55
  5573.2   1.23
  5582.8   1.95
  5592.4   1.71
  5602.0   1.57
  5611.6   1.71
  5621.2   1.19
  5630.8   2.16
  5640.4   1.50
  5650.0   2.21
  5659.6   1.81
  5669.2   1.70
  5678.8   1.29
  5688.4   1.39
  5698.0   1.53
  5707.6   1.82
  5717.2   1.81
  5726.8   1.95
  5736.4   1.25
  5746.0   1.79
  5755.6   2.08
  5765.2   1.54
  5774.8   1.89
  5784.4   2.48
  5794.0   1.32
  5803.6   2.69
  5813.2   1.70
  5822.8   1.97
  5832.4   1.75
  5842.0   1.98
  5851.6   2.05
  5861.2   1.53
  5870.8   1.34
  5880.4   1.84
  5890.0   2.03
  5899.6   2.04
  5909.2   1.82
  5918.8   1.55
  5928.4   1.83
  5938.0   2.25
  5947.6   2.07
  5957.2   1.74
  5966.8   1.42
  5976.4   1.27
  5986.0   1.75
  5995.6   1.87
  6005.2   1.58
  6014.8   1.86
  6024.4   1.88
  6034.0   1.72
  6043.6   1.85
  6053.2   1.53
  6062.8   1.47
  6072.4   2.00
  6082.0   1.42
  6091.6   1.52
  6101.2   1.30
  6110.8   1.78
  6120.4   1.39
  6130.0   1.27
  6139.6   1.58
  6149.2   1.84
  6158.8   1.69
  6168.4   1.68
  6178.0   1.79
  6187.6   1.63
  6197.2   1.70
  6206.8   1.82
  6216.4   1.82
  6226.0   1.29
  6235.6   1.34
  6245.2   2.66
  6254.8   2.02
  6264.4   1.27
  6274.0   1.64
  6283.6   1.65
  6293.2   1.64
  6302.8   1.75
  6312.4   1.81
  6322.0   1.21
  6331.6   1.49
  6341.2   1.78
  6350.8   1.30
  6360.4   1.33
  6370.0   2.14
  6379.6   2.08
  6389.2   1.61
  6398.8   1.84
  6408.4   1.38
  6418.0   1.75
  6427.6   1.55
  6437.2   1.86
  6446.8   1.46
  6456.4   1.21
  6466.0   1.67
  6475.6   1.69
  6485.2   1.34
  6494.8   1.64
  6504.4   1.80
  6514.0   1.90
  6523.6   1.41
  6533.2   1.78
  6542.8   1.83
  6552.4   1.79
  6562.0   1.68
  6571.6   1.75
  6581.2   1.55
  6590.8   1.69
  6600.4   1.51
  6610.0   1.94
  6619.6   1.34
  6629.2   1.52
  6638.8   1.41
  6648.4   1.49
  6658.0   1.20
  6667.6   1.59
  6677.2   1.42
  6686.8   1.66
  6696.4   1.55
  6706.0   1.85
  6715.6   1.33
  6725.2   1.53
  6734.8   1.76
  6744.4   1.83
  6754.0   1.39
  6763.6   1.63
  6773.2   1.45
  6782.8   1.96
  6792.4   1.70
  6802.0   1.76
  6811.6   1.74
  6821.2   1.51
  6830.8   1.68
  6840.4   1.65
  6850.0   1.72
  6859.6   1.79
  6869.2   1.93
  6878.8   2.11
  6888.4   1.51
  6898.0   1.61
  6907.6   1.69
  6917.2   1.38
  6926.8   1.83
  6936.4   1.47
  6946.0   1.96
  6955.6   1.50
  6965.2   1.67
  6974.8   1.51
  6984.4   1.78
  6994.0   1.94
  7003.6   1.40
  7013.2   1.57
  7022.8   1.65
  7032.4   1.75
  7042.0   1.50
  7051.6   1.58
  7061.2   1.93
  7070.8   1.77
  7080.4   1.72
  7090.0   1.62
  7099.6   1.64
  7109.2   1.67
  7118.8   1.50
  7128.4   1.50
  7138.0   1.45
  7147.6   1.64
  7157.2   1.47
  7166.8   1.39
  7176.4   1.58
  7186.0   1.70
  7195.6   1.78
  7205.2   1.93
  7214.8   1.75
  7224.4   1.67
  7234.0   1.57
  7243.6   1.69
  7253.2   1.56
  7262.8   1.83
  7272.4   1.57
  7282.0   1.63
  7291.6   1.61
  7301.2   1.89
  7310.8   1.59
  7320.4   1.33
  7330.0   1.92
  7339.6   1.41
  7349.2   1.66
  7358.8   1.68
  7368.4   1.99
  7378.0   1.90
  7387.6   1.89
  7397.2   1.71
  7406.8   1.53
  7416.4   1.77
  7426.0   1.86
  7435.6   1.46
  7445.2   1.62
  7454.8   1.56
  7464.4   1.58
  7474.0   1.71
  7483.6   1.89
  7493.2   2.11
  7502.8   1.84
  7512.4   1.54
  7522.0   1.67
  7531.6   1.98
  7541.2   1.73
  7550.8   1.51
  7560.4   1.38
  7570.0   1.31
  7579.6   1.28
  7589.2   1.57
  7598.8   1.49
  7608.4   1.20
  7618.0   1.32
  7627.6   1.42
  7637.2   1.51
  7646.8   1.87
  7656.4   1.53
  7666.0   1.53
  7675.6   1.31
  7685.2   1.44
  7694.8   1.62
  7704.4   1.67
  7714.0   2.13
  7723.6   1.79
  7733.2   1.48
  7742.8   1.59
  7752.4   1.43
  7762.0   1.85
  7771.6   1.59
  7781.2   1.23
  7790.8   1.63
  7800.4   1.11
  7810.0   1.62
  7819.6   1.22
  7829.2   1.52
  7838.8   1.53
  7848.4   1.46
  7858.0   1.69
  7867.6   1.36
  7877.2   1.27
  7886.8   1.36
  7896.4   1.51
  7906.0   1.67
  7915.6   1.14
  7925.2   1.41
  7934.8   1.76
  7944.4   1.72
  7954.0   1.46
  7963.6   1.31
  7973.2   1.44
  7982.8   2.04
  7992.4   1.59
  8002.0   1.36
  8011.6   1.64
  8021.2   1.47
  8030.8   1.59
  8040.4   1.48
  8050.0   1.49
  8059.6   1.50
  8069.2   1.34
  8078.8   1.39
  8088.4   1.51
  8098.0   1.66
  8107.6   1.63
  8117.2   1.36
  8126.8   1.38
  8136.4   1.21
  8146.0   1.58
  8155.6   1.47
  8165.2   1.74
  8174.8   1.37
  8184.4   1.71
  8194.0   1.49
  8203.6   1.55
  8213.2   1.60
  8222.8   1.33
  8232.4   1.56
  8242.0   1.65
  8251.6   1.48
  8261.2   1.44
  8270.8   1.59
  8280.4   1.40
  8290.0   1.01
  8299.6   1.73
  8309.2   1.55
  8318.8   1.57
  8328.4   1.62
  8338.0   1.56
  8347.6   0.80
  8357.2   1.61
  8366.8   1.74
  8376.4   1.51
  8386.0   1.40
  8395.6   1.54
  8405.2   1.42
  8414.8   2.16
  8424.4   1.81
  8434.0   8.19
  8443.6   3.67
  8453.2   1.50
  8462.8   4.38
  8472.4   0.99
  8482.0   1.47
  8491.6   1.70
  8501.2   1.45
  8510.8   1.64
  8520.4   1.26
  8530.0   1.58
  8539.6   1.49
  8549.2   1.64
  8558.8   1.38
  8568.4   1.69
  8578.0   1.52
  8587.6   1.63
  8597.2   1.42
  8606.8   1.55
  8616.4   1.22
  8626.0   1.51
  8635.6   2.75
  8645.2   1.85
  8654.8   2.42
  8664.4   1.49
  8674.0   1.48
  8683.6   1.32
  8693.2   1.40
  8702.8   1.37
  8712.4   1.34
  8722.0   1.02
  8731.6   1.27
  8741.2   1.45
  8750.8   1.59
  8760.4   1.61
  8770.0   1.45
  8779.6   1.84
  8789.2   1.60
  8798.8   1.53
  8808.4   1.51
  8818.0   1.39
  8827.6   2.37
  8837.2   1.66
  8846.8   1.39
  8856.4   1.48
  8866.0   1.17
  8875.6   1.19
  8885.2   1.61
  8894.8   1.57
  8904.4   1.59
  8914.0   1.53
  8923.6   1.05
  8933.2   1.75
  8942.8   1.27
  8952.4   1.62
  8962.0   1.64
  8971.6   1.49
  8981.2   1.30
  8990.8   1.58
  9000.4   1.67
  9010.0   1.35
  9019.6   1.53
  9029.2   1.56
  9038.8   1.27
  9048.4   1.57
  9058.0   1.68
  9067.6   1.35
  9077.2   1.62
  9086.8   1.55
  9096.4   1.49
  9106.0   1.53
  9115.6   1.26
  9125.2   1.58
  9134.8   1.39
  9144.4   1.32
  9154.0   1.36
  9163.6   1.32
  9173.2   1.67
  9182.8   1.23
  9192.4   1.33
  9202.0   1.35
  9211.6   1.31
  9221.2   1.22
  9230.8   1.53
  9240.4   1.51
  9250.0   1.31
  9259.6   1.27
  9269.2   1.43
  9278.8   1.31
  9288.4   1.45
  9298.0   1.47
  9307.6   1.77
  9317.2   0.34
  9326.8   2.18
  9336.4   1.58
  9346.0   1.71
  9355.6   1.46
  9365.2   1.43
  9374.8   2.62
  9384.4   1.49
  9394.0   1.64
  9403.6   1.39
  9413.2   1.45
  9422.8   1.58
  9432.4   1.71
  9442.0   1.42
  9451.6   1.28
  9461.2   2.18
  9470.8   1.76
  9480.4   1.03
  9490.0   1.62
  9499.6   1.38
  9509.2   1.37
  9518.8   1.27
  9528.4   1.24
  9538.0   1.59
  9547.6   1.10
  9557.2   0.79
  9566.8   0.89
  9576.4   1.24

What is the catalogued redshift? 0.285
